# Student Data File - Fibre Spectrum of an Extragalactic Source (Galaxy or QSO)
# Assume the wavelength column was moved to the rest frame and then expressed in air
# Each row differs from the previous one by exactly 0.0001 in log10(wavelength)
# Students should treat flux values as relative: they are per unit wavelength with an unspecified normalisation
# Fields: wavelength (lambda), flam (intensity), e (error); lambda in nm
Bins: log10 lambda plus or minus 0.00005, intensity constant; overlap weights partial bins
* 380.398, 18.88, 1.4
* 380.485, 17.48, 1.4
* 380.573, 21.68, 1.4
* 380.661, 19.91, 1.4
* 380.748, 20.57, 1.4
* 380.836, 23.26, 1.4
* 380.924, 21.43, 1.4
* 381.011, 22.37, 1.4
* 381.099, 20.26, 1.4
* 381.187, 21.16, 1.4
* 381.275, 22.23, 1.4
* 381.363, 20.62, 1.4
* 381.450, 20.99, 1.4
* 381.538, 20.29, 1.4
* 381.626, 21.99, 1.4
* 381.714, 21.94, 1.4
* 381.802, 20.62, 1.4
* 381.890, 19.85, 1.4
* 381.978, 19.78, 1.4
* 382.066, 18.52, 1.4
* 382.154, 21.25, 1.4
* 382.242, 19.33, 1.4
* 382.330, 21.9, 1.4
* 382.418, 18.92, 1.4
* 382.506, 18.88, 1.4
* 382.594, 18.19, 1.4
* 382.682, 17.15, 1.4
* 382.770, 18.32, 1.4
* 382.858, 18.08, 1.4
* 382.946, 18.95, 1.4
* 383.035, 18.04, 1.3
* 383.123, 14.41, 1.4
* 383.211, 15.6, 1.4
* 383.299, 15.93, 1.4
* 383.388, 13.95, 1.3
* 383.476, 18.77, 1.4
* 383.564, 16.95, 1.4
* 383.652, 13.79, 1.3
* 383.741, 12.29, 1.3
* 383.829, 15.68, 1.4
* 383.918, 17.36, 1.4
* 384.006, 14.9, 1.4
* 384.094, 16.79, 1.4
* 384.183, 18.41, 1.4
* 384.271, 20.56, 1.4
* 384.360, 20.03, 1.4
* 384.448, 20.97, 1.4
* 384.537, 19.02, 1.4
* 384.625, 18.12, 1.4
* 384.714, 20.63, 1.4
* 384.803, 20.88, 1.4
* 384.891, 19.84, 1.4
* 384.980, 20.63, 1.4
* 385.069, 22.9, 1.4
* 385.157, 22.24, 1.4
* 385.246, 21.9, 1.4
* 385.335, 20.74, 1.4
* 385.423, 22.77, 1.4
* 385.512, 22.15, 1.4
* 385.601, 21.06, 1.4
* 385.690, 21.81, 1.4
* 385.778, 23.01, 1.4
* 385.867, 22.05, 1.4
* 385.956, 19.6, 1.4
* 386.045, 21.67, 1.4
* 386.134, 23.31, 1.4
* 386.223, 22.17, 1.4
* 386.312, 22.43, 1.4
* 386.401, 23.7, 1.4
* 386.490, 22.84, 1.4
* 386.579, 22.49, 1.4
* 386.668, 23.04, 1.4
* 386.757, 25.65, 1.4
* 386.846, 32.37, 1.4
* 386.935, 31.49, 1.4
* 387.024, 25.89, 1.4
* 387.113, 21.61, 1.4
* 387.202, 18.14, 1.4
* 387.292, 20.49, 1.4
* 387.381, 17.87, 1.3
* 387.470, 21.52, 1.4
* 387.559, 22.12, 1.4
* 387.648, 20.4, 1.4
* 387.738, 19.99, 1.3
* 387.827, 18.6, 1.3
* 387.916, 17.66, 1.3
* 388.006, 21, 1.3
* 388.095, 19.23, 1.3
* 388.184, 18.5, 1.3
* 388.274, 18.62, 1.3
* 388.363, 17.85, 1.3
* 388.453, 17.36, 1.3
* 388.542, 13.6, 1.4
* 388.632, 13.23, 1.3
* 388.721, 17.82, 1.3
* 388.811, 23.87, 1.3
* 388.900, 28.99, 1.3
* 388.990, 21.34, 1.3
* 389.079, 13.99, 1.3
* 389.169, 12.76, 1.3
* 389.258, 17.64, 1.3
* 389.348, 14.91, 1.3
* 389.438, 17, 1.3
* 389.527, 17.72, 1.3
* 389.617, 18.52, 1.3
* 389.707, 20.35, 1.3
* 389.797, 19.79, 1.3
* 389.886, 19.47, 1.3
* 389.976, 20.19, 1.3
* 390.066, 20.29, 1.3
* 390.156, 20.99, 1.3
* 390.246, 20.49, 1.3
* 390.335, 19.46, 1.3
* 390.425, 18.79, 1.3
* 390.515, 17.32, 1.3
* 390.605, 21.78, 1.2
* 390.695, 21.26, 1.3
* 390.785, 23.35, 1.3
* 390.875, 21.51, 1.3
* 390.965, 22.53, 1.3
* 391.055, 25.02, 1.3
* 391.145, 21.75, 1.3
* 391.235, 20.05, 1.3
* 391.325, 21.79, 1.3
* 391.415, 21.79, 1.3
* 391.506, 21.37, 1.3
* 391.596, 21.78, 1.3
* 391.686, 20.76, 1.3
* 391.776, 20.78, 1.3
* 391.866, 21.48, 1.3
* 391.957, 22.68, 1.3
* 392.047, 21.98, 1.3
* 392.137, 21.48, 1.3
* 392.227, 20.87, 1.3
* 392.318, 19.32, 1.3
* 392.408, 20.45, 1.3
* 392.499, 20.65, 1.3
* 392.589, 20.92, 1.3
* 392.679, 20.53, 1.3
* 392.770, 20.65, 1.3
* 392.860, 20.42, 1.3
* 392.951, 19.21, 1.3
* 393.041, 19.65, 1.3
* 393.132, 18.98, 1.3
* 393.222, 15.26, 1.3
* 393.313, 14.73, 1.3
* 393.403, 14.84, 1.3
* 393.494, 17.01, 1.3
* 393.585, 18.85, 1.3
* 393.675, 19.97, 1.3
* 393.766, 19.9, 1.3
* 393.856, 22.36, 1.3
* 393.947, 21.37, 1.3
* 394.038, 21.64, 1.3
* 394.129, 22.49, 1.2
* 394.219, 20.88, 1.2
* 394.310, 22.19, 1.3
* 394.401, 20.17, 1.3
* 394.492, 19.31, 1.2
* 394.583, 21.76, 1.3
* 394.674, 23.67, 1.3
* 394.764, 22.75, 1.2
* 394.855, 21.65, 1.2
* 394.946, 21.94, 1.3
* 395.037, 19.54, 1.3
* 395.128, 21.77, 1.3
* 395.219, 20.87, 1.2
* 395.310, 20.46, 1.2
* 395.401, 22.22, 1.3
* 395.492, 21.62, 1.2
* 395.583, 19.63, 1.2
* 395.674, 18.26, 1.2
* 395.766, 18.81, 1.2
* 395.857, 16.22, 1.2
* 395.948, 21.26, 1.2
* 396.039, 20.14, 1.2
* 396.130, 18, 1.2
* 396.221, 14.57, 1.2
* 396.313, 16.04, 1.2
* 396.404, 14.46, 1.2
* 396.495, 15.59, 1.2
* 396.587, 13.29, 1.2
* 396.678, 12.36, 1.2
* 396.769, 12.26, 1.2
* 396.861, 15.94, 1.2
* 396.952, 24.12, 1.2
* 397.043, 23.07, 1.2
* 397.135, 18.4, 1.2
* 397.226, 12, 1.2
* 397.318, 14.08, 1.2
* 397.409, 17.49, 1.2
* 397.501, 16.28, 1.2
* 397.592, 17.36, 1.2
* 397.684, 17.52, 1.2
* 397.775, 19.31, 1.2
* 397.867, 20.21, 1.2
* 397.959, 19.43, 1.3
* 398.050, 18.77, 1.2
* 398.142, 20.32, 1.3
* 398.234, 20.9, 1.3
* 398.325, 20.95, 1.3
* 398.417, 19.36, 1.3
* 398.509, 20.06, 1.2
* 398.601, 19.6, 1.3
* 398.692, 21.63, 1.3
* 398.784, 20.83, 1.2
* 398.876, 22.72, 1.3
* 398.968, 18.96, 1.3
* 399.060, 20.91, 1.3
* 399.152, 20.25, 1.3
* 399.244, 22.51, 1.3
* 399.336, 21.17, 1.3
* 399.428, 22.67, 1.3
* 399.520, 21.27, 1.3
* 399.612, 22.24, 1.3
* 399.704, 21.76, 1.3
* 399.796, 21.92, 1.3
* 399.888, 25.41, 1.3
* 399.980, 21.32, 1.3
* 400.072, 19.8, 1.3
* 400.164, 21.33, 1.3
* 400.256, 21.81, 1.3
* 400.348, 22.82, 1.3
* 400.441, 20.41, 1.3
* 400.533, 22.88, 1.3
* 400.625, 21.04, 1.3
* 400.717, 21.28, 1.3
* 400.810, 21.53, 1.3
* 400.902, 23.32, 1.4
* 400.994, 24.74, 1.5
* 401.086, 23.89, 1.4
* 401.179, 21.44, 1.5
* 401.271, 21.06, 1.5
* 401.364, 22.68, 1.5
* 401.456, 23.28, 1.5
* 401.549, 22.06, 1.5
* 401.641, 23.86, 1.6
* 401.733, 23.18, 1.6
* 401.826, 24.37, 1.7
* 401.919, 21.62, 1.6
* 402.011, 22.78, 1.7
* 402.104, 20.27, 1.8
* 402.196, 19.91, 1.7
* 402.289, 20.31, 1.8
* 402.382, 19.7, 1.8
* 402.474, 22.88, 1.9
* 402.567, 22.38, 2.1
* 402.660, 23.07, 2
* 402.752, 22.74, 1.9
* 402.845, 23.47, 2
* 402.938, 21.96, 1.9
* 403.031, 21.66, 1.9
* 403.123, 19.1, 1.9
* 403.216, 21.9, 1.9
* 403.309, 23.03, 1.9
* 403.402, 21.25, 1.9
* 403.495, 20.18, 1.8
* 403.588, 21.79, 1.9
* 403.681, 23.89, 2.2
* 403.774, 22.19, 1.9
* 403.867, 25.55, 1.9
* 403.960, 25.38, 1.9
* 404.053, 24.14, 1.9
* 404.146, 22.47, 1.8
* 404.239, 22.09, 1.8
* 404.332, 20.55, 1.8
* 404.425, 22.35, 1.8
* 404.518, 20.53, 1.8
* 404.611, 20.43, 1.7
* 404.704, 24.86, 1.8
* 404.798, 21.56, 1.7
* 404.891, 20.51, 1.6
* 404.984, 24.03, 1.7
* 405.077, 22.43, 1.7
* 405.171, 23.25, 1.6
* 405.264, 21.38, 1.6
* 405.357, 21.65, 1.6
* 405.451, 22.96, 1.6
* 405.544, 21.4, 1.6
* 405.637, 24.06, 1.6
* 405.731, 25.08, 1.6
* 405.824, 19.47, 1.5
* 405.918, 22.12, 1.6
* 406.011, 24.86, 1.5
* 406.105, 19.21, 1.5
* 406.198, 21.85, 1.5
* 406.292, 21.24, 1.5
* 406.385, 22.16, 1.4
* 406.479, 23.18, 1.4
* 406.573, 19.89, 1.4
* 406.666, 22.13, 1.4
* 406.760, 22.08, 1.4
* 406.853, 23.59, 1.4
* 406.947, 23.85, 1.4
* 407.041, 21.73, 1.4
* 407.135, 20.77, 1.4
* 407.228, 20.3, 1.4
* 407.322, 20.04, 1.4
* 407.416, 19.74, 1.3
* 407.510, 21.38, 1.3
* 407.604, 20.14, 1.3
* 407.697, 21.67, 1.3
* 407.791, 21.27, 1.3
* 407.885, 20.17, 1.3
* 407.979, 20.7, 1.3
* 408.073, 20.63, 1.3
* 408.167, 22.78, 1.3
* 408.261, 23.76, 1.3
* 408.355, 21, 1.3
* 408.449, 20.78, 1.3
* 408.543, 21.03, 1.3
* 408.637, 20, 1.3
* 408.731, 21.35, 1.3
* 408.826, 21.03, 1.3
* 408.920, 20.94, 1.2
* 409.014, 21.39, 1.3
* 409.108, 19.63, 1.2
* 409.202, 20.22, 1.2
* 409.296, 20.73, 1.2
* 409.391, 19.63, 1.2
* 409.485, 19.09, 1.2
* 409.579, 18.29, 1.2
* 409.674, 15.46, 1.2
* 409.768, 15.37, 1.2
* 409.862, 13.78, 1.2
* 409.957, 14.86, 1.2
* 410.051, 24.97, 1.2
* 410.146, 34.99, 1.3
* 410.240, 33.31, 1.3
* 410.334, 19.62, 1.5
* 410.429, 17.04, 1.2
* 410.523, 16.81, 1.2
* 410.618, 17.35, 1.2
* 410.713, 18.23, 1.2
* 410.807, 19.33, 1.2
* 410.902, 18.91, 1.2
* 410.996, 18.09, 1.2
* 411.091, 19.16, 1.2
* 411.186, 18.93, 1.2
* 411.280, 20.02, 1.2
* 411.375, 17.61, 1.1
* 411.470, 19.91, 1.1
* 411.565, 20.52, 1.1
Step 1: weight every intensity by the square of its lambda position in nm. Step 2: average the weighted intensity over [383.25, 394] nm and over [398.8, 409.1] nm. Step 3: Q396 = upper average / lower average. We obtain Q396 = 1.18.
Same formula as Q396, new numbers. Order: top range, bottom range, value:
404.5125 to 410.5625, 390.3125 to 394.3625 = 1.12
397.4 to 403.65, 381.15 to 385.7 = 1.22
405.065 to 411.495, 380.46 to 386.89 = 1.17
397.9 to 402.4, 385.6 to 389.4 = 1.11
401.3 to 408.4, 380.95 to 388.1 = 1.20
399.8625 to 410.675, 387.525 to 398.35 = 1.19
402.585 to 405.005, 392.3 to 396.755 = 1.21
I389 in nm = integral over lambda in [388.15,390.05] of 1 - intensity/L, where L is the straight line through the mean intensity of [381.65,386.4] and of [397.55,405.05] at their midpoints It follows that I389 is 0.17 nm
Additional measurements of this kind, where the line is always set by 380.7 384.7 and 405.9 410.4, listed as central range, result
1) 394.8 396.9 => 0.20 nm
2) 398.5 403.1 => -0.31 nm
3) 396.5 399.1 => 0.23 nm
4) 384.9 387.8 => -0.49 nm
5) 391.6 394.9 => -0.08 nm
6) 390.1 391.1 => -0.08 nm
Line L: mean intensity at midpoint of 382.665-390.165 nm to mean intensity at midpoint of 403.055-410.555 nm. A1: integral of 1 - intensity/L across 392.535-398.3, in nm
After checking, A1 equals 0.43 nm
